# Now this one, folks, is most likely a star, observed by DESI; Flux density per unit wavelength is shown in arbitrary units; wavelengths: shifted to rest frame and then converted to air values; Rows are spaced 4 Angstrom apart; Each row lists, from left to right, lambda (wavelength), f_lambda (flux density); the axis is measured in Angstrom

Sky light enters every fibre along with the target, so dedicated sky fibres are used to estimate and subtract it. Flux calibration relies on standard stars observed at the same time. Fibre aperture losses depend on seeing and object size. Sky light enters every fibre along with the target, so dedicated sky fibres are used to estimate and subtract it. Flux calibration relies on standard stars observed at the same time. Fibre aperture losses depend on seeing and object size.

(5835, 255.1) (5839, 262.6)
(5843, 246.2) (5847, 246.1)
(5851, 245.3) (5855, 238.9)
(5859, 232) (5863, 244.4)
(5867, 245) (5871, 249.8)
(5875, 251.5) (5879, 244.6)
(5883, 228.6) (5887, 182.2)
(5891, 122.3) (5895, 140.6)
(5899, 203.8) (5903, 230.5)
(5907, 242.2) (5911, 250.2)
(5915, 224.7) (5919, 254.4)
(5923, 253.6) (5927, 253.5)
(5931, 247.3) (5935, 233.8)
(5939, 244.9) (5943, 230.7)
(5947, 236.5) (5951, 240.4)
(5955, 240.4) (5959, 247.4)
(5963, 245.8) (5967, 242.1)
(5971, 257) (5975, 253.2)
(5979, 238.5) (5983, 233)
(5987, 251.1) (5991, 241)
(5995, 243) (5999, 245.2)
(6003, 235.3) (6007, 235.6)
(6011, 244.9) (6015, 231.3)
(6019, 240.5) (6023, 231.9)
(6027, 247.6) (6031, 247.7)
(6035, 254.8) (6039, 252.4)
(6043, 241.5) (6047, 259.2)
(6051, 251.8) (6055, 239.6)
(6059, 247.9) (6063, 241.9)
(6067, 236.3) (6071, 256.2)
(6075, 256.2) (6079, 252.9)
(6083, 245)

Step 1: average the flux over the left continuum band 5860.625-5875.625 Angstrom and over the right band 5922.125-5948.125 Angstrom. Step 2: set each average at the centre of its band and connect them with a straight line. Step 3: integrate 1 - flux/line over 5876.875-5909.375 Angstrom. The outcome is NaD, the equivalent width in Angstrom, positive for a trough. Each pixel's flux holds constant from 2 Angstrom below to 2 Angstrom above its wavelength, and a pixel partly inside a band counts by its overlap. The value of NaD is 6.0 Angstrom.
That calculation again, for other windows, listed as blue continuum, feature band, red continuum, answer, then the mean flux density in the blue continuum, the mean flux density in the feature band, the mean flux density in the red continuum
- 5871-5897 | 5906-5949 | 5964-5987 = -4.3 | 199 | 243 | 245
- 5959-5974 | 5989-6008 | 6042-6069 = 0.6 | 249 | 240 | 246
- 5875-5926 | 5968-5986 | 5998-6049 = -0.9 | 217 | 246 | 244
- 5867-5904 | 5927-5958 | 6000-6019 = -2.7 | 207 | 240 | 238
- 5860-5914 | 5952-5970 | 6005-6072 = -1.0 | 219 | 244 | 245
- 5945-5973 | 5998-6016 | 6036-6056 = 0.6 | 244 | 238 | 250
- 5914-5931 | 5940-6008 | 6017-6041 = 1.3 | 248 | 242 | 246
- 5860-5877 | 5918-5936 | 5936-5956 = -0.6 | 247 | 249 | 238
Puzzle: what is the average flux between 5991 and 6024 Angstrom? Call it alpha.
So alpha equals 239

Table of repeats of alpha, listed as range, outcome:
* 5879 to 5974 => 229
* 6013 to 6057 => 245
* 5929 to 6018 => 242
